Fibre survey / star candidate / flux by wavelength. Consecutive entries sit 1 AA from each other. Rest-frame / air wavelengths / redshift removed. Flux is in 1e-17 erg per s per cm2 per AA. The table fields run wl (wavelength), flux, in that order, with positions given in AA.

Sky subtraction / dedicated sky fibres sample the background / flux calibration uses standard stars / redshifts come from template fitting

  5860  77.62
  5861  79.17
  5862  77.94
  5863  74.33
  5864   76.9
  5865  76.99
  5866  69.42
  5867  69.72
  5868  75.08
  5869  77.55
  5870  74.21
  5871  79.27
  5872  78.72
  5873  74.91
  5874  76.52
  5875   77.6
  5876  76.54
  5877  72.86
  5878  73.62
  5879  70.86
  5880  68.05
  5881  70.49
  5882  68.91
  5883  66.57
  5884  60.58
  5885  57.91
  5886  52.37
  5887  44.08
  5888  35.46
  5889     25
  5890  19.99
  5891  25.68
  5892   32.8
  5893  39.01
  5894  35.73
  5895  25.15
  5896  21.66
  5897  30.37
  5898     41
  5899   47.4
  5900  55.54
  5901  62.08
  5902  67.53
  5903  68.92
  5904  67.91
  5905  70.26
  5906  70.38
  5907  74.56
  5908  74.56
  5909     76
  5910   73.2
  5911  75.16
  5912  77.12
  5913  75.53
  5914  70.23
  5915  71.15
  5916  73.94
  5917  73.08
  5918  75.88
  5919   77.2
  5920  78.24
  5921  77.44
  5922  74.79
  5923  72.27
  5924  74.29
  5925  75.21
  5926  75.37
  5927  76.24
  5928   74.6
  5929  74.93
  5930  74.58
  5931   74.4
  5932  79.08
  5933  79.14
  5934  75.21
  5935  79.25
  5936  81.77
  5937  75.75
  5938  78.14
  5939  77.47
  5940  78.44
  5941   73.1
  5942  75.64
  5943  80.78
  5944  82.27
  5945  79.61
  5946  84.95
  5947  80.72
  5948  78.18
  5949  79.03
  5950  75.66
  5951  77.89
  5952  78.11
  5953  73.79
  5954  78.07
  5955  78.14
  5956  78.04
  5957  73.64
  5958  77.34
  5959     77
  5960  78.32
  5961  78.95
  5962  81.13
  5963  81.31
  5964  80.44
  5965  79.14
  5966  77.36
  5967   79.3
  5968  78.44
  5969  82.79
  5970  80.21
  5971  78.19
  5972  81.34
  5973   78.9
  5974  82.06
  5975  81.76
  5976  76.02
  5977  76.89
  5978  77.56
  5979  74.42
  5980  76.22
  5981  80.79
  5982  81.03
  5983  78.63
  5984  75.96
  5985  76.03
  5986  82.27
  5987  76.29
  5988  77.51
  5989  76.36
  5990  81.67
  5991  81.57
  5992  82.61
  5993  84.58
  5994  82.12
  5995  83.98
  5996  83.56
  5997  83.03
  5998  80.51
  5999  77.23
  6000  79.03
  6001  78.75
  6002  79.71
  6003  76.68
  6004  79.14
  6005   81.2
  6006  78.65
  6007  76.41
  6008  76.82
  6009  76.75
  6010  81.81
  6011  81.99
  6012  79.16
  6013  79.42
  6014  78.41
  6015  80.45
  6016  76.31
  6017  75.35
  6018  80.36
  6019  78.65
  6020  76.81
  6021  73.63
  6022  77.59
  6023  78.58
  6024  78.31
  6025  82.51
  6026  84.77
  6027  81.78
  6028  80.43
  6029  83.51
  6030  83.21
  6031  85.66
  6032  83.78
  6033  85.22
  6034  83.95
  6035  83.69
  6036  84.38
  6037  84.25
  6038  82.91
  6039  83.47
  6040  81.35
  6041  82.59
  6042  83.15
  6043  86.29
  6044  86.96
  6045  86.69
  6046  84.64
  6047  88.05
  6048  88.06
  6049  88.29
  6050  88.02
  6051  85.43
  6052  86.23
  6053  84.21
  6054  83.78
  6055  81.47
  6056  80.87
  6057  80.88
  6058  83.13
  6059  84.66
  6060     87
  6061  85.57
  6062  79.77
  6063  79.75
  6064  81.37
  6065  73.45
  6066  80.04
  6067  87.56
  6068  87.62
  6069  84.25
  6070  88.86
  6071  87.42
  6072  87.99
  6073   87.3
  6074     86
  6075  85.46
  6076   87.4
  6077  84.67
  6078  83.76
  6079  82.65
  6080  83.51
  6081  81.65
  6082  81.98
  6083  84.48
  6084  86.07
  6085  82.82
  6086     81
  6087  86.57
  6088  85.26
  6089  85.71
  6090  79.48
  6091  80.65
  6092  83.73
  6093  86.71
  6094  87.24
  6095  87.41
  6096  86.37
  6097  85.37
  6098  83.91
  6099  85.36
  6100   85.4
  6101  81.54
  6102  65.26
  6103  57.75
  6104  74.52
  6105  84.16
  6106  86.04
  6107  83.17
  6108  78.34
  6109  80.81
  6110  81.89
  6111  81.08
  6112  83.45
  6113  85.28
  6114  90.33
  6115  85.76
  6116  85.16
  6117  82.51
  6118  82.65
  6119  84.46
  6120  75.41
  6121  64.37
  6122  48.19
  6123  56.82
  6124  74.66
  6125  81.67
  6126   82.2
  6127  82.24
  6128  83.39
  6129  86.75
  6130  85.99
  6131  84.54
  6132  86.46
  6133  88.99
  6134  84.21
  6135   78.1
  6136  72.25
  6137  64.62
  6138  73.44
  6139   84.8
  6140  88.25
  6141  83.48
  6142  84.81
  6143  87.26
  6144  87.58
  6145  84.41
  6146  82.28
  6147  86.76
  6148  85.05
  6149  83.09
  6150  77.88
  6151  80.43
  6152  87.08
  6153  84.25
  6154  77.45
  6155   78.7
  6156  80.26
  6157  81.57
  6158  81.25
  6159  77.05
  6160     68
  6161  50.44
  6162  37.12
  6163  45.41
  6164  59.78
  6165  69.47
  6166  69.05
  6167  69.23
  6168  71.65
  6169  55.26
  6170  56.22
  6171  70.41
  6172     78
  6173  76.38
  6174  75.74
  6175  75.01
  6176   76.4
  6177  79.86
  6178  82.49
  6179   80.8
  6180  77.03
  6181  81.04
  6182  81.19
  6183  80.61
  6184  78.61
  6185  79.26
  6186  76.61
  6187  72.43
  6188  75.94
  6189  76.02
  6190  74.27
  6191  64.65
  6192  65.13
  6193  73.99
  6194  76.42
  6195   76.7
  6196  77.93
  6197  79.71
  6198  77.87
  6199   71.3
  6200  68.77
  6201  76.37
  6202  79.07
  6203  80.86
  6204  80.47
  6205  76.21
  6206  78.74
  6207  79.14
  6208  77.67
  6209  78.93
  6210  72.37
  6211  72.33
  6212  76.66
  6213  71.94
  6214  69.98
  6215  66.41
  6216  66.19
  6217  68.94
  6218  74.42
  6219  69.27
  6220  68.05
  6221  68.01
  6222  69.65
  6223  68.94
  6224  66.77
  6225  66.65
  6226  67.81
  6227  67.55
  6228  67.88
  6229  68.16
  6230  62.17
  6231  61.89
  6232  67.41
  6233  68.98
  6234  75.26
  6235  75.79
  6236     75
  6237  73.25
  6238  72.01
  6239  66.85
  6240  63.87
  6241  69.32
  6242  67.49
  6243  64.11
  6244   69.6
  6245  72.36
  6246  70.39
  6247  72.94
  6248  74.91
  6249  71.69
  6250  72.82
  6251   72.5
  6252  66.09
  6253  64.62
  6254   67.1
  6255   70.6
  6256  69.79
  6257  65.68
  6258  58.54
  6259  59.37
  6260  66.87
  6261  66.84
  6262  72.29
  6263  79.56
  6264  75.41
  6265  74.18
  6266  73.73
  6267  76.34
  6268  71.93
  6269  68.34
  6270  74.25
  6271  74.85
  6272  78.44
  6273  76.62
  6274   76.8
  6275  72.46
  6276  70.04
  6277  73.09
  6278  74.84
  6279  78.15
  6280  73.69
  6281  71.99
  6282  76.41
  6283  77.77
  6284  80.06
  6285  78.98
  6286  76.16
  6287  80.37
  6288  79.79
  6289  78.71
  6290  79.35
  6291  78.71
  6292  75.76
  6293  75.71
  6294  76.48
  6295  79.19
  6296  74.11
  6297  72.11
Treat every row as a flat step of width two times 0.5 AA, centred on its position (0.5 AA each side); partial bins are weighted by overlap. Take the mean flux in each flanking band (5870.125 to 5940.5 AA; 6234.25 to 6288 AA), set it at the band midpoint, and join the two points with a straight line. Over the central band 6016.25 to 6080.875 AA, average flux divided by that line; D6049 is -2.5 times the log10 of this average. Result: -0.22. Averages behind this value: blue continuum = 65.6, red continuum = 72.1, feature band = 83.4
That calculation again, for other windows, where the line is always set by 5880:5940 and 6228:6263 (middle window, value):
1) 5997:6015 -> -0.208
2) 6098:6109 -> -0.177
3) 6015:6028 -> -0.201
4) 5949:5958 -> -0.190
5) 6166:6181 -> -0.085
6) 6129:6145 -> -0.222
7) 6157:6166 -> 0.083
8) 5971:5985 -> -0.207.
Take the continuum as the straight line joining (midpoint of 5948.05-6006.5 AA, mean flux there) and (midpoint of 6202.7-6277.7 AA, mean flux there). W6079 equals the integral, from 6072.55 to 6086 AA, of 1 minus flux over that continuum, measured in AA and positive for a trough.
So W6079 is -1.5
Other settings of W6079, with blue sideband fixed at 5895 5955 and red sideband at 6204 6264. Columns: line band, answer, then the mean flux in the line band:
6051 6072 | -3.6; 83.6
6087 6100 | -2.5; 84.9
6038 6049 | -2.1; 85.2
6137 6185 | -3.5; 75.7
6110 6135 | -3.3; 80.3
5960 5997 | -4.1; 79.7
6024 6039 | -2.5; 83.4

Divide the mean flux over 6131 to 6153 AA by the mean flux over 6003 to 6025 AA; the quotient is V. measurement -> 1.1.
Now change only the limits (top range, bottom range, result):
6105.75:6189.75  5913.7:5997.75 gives 0.99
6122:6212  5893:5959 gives 1.07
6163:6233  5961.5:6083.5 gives 0.89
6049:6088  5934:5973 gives 1.07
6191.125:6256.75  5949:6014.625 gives 0.90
